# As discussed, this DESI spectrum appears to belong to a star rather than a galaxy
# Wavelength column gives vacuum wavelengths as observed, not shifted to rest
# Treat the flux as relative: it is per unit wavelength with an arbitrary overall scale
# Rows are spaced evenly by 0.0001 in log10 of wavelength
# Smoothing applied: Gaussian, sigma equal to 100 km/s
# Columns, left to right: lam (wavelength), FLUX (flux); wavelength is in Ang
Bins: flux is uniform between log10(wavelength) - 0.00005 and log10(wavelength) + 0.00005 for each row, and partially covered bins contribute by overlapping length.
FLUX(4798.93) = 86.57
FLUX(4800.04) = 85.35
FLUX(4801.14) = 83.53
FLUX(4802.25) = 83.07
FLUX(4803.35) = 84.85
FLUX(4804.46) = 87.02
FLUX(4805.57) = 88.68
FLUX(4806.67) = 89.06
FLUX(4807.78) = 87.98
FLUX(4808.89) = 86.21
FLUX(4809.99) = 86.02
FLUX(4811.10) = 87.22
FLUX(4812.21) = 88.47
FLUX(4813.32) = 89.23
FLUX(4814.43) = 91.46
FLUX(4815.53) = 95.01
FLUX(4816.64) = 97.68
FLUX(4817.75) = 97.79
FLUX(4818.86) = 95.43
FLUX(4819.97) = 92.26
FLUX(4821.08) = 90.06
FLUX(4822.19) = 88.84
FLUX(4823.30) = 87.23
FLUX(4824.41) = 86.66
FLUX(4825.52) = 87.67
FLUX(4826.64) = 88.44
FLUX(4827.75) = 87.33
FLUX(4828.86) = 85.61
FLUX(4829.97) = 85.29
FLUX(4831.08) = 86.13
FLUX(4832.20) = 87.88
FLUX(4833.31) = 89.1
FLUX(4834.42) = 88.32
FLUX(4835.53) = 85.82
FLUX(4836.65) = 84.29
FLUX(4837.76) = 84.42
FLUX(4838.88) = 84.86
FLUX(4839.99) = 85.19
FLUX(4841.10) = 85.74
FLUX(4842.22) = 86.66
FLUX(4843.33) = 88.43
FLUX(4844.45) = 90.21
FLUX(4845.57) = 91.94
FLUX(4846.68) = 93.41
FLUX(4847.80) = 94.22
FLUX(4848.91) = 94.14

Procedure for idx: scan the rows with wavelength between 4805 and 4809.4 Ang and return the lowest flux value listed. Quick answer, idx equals 86.21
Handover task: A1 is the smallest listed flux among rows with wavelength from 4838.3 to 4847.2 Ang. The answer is 84.86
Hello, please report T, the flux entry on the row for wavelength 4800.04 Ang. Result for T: 85.35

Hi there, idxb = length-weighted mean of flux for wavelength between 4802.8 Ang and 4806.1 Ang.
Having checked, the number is 86.7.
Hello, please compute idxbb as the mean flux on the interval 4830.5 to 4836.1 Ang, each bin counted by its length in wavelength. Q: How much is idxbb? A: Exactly 87.4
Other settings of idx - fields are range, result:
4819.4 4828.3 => 86.66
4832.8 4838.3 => 84.29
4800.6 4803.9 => 83.07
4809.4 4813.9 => 86.02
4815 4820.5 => 92.26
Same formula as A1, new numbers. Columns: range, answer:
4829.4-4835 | 85.29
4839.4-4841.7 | 85.19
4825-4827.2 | 87.67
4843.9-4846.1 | 90.21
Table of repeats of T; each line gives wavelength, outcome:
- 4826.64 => 88.44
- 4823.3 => 87.23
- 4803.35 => 84.85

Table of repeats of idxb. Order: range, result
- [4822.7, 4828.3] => 87.4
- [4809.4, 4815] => 88.6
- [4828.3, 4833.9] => 86.9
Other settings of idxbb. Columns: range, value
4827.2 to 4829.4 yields 86.5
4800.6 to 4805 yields 84.6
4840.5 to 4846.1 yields 88.5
